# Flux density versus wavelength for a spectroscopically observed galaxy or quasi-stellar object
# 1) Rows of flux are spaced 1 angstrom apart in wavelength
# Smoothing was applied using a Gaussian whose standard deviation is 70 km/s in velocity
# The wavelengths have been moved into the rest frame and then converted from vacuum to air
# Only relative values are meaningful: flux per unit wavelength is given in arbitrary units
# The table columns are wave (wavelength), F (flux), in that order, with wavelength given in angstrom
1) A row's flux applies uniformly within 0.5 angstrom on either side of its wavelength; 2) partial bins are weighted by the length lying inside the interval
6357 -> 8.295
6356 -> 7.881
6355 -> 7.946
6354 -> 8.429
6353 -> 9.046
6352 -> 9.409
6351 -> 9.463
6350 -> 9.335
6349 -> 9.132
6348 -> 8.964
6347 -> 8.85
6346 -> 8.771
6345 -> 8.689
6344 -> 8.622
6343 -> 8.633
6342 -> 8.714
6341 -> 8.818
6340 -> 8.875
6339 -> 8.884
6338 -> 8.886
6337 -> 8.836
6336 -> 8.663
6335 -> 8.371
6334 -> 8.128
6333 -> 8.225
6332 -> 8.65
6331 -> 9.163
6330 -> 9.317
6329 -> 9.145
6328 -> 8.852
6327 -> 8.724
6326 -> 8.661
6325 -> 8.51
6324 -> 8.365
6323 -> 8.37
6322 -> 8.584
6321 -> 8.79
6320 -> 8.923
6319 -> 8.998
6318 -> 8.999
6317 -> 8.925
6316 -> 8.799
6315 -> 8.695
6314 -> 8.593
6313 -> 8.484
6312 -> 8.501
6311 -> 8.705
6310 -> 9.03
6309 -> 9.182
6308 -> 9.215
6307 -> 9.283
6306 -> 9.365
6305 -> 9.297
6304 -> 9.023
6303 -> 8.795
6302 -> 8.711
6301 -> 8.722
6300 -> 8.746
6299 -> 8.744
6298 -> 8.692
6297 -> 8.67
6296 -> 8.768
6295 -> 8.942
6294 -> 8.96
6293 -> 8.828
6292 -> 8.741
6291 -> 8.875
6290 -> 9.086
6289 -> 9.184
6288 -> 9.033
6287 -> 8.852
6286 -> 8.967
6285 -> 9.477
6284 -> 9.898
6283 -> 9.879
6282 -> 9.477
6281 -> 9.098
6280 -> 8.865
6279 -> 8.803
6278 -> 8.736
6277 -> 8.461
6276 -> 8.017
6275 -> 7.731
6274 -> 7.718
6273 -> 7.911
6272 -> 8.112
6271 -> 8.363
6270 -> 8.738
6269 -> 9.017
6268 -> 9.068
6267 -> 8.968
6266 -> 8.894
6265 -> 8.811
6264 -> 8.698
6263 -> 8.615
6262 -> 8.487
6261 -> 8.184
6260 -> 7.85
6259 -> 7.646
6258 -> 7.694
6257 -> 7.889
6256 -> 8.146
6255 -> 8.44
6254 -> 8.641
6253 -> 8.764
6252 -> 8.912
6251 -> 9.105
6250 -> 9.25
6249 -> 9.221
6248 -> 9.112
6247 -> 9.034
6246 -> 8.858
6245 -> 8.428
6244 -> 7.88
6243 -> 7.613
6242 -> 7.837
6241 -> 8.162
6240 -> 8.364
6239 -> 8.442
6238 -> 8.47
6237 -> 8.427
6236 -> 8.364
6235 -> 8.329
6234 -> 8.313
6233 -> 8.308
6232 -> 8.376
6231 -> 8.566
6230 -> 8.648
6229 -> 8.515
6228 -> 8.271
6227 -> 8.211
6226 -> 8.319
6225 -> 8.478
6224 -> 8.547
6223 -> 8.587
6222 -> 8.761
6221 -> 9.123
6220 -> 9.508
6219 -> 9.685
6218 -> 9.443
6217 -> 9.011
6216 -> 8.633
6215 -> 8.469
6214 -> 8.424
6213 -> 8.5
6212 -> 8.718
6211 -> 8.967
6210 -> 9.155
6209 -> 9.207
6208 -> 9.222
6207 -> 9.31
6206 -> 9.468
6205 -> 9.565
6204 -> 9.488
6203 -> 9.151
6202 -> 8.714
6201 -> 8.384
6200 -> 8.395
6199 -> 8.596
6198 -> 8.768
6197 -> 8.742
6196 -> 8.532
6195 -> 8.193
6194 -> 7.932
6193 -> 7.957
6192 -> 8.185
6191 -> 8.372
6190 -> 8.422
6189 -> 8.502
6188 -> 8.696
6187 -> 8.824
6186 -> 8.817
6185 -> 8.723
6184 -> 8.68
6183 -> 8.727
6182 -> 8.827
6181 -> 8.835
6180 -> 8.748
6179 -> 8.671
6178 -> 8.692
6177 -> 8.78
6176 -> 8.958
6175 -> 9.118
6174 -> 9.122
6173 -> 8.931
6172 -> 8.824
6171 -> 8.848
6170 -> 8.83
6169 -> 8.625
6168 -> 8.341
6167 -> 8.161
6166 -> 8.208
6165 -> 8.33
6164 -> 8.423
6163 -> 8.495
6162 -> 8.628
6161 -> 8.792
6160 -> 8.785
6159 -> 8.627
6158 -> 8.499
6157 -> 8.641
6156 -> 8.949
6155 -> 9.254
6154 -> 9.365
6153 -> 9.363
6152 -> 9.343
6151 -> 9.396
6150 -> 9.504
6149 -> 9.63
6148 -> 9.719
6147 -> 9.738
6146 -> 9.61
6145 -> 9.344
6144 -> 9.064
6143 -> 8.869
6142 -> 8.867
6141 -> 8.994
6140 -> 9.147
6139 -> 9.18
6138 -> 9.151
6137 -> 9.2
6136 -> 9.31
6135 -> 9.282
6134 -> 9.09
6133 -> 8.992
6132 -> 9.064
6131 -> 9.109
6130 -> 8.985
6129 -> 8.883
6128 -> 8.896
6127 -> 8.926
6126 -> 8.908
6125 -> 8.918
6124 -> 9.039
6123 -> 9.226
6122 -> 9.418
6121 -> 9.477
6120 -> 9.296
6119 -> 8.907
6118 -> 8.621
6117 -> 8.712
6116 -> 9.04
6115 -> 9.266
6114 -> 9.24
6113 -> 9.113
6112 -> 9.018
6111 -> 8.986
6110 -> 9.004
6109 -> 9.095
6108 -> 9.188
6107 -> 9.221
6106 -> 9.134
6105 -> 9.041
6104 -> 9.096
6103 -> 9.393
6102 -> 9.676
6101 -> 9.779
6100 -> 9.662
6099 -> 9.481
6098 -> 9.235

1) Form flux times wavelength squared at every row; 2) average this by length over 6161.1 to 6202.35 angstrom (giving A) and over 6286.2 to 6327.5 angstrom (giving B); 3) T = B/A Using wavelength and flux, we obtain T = 1.07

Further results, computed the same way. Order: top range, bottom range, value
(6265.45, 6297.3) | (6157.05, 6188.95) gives 1.05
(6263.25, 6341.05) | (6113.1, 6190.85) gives 1.03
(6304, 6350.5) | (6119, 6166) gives 1.03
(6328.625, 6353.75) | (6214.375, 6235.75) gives 1.06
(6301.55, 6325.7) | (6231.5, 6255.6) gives 1.06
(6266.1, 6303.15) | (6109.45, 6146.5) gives 1.02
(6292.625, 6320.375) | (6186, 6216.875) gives 1.05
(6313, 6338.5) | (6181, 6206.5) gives 1.05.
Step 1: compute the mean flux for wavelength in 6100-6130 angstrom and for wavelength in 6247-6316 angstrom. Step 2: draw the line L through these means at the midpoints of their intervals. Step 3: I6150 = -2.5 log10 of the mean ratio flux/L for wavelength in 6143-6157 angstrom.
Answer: -0.04 mag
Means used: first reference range 9.13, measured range 9.36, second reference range 8.76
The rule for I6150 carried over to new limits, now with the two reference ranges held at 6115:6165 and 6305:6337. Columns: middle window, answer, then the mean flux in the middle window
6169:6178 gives 0.01 mag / 8.9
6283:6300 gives -0.02 mag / 9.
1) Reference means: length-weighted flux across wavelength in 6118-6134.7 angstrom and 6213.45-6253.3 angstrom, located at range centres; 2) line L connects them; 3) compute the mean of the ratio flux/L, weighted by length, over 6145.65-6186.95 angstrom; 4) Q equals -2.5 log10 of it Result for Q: 0.00 mag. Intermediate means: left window 9.06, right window 8.62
